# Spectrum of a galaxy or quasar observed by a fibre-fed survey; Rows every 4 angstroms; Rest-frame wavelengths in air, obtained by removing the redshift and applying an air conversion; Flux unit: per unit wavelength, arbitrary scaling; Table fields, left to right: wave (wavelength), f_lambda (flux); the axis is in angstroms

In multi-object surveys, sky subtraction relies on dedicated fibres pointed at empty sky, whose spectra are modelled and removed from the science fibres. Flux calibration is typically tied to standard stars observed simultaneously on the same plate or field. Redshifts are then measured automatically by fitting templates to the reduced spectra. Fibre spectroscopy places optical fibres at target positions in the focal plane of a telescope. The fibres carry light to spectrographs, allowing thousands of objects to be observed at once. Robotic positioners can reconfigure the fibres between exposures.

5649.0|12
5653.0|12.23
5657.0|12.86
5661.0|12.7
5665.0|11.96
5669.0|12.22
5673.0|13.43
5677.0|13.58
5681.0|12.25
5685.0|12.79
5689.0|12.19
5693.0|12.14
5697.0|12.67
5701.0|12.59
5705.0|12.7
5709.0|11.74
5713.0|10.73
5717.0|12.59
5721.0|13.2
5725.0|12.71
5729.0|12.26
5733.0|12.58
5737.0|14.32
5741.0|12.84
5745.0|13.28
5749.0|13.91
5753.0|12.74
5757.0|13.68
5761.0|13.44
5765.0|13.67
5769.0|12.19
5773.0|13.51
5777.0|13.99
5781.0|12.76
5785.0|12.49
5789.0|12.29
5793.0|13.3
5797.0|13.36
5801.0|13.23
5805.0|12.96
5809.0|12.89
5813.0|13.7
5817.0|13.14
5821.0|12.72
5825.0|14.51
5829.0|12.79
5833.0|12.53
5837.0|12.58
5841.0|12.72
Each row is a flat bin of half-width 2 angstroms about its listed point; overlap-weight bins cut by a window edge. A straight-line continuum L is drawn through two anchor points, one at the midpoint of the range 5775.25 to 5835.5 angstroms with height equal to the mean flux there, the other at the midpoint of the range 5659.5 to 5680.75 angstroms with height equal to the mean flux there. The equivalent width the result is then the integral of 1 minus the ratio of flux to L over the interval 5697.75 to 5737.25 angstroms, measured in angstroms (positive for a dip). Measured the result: 1.2 angstroms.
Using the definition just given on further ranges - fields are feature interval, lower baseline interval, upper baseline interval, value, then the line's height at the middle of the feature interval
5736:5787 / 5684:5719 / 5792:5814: -1.9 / 12.8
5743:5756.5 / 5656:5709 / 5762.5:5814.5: -0.5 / 12.9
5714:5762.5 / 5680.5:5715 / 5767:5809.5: -2.0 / 12.6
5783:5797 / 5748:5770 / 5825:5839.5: 0.4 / 13.1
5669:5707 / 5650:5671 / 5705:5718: -2.0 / 12.1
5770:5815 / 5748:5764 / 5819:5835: 0.6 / 13.3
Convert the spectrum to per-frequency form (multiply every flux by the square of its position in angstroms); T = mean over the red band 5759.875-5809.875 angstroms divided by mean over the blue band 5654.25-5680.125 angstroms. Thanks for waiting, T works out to 1.07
